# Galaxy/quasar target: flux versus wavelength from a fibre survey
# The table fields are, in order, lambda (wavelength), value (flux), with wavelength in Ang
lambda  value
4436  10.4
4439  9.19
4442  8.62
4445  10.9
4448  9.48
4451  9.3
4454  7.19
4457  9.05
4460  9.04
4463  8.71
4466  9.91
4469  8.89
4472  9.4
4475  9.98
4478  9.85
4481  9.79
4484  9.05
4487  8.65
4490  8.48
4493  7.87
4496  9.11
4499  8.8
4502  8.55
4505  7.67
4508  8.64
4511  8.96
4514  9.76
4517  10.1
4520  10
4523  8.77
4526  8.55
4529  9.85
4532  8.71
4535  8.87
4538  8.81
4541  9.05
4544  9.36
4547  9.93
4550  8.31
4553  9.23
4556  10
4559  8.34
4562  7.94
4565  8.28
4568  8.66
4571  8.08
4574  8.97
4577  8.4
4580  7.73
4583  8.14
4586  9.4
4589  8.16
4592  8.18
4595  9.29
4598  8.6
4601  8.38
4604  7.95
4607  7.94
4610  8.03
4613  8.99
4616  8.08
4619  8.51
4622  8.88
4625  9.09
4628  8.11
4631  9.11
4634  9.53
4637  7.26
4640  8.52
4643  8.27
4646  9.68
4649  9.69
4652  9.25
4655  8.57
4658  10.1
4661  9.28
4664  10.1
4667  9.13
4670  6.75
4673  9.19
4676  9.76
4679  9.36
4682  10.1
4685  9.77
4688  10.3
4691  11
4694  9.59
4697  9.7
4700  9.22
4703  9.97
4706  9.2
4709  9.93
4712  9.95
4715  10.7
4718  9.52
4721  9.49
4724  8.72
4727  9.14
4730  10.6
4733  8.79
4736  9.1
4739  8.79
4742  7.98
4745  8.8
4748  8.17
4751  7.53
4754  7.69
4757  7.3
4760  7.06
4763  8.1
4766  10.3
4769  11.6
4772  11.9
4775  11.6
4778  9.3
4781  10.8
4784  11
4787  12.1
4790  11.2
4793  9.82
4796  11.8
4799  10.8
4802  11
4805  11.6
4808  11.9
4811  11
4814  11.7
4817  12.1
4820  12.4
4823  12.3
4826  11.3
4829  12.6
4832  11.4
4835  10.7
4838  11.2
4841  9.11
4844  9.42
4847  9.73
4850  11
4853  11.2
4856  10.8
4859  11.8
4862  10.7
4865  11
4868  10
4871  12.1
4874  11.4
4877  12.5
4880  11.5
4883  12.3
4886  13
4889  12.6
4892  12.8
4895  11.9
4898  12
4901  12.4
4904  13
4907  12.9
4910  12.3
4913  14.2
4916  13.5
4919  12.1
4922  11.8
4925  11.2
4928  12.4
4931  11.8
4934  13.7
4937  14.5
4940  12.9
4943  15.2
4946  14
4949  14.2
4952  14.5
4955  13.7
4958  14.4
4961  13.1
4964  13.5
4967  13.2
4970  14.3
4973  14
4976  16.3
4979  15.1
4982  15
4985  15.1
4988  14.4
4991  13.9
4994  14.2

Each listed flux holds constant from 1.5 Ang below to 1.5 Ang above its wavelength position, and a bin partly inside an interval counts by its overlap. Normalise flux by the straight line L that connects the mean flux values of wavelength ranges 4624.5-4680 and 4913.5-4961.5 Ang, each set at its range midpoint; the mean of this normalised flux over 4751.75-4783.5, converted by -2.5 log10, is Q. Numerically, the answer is 0.13 mag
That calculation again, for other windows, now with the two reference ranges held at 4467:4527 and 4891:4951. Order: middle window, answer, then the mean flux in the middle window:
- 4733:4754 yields 0.33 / 8.37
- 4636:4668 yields 0.15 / 9.1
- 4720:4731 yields 0.18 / 9.44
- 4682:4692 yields 0.05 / 10.3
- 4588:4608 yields 0.19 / 8.37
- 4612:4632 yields 0.18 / 8.66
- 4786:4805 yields 0.06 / 11.1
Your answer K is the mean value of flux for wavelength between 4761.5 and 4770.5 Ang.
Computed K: 10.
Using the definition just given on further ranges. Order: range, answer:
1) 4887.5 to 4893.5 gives 12.7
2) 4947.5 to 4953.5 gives 14.3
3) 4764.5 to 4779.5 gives 10.9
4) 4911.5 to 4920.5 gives 13.3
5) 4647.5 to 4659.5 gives 9.4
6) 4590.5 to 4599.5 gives 8.69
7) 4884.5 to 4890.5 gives 12.8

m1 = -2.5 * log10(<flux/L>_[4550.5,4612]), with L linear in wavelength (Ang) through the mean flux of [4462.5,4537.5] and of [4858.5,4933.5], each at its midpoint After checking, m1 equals 0.15 mag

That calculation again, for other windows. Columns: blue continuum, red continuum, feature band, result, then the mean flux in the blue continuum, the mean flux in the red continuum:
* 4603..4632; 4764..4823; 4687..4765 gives 0.12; 8.47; 11.3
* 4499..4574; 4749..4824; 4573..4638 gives 0.11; 8.93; 10.5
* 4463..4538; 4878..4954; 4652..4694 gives 0.13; 9.08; 12.9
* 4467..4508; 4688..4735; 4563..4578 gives 0.09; 8.93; 9.71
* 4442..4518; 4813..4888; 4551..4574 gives 0.11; 9.07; 11.3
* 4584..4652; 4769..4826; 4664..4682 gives 0.05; 8.63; 11.4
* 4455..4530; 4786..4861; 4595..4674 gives 0.15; 9.08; 11.2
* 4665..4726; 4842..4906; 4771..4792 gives -0.05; 9.57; 11.6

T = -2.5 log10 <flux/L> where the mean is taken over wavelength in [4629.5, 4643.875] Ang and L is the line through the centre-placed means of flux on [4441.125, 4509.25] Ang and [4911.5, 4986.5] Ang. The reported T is 0.24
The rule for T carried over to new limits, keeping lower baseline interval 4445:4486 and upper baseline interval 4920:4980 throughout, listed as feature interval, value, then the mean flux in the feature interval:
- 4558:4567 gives 0.230 mag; 8.2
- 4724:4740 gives 0.254 mag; 9.25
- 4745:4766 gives 0.443 mag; 7.91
